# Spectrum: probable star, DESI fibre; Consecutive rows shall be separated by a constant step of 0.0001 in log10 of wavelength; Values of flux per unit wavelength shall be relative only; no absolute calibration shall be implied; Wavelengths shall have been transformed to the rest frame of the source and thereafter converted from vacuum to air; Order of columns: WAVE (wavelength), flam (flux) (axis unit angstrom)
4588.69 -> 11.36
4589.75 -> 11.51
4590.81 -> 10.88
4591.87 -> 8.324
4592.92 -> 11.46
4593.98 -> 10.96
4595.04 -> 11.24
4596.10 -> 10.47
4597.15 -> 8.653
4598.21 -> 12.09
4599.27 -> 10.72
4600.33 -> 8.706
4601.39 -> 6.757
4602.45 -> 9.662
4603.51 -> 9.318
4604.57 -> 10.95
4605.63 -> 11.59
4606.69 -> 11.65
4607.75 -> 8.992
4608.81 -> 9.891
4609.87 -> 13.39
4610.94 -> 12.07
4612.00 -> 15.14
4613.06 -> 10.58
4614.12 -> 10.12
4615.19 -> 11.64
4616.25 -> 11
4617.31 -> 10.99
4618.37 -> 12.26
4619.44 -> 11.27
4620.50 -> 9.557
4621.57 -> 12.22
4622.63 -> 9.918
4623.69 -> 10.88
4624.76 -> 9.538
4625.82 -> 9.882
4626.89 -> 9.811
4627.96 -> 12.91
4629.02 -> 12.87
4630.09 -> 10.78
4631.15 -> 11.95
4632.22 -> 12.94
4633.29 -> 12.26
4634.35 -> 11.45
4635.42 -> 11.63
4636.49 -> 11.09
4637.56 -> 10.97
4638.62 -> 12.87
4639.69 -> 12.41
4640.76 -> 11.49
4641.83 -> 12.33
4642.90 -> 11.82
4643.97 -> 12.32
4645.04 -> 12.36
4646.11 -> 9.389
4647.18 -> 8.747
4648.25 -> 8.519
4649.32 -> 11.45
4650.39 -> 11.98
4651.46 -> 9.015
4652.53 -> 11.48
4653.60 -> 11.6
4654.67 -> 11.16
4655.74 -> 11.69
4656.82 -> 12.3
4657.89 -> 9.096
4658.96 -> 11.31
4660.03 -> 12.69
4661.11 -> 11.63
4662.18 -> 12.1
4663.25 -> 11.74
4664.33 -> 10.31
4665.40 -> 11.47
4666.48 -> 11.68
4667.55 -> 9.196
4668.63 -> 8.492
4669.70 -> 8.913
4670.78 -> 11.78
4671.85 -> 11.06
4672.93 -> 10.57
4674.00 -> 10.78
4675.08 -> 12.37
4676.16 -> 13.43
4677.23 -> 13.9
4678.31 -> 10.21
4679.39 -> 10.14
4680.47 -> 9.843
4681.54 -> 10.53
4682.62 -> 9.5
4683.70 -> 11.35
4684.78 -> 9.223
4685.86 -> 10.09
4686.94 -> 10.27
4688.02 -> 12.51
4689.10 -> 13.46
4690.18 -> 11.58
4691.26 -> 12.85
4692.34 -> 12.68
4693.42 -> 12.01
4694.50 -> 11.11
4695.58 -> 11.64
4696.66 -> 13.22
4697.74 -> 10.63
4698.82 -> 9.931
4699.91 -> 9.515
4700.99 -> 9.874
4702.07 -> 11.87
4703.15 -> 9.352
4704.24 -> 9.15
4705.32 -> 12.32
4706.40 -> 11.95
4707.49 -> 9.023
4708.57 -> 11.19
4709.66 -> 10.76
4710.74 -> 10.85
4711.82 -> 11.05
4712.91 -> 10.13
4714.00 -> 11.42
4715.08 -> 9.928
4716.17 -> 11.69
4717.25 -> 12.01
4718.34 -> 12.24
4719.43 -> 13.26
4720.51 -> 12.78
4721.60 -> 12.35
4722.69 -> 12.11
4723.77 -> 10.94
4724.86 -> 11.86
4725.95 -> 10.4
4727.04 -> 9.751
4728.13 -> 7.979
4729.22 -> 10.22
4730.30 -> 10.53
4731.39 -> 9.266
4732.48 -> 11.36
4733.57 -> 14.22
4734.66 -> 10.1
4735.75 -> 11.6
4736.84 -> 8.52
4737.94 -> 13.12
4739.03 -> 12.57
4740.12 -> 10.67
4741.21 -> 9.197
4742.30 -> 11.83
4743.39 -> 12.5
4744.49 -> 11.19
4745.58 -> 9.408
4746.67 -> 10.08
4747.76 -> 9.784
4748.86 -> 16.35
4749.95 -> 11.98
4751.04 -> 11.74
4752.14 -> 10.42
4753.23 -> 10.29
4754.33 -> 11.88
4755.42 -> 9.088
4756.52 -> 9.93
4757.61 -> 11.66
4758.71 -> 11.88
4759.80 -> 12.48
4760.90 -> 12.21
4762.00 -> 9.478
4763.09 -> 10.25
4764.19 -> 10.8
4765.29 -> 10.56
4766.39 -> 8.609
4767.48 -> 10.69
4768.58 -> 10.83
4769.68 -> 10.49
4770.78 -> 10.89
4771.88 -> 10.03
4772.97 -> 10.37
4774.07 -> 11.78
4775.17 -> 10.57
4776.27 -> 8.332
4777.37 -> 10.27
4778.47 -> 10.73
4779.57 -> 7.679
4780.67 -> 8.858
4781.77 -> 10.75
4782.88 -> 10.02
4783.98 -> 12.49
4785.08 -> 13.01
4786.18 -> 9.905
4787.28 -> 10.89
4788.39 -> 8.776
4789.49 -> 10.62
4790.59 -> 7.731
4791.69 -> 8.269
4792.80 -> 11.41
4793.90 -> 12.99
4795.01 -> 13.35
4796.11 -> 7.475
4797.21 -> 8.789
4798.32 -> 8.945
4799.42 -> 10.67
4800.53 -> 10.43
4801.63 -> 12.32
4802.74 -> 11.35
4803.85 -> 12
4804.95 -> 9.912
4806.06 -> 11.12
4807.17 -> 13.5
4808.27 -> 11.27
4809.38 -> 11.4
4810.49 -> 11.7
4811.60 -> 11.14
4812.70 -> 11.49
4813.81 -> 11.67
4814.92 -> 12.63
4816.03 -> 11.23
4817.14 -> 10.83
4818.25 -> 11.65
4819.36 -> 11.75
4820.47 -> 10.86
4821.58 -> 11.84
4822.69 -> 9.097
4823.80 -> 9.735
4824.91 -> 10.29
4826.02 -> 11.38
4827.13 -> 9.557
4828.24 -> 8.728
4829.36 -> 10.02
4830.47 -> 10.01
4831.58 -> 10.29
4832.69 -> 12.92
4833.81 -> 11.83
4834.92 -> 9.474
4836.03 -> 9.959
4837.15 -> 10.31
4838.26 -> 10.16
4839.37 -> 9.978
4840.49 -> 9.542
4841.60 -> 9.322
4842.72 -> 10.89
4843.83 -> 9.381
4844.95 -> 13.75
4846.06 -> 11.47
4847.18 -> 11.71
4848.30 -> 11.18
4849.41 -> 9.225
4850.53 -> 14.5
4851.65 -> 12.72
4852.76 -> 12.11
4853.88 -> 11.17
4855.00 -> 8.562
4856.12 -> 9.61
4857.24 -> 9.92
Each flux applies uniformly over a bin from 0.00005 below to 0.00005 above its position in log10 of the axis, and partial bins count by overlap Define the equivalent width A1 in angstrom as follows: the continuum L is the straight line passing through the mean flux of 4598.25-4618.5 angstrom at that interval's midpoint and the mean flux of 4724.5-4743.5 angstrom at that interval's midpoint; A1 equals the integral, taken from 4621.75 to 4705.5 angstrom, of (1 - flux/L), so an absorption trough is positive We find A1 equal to -2.49 angstrom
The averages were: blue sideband 10.8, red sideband 10.8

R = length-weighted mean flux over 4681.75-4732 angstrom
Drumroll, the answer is 11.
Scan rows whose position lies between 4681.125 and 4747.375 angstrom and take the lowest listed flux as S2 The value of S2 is 7.979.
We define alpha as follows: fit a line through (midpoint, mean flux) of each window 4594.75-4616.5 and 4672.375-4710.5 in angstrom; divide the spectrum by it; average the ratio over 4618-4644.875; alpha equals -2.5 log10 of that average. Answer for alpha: -0.07 mag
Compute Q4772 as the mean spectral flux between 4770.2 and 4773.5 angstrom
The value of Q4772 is 10.4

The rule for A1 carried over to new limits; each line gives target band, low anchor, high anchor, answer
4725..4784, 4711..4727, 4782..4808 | 2.3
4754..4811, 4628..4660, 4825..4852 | 1.7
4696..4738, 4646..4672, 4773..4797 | -1.7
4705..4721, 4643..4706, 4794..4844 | -0.6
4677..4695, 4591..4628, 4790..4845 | -0.9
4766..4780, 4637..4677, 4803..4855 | 1.2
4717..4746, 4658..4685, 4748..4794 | -1.1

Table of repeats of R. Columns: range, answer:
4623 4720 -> 11.2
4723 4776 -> 10.9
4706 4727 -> 11.3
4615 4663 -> 11.3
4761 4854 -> 10.7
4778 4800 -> 10.2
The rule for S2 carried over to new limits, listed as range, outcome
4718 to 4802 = 7.475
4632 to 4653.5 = 8.519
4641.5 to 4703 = 8.492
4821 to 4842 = 8.728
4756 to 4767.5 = 8.609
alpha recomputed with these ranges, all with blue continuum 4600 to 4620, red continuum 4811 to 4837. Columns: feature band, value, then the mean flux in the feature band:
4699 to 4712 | 0.029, 10.5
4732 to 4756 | -0.044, 11.3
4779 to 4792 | 0.089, 9.95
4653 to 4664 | -0.064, 11.5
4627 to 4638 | -0.092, 11.8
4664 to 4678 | -0.023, 11.1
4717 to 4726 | -0.119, 12.1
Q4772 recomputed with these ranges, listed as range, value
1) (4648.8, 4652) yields 10.8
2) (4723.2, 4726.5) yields 11.1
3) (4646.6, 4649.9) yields 9.61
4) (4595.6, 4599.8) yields 10.5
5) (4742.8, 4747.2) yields 10.8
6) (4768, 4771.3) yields 10.7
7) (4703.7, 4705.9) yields 10.8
